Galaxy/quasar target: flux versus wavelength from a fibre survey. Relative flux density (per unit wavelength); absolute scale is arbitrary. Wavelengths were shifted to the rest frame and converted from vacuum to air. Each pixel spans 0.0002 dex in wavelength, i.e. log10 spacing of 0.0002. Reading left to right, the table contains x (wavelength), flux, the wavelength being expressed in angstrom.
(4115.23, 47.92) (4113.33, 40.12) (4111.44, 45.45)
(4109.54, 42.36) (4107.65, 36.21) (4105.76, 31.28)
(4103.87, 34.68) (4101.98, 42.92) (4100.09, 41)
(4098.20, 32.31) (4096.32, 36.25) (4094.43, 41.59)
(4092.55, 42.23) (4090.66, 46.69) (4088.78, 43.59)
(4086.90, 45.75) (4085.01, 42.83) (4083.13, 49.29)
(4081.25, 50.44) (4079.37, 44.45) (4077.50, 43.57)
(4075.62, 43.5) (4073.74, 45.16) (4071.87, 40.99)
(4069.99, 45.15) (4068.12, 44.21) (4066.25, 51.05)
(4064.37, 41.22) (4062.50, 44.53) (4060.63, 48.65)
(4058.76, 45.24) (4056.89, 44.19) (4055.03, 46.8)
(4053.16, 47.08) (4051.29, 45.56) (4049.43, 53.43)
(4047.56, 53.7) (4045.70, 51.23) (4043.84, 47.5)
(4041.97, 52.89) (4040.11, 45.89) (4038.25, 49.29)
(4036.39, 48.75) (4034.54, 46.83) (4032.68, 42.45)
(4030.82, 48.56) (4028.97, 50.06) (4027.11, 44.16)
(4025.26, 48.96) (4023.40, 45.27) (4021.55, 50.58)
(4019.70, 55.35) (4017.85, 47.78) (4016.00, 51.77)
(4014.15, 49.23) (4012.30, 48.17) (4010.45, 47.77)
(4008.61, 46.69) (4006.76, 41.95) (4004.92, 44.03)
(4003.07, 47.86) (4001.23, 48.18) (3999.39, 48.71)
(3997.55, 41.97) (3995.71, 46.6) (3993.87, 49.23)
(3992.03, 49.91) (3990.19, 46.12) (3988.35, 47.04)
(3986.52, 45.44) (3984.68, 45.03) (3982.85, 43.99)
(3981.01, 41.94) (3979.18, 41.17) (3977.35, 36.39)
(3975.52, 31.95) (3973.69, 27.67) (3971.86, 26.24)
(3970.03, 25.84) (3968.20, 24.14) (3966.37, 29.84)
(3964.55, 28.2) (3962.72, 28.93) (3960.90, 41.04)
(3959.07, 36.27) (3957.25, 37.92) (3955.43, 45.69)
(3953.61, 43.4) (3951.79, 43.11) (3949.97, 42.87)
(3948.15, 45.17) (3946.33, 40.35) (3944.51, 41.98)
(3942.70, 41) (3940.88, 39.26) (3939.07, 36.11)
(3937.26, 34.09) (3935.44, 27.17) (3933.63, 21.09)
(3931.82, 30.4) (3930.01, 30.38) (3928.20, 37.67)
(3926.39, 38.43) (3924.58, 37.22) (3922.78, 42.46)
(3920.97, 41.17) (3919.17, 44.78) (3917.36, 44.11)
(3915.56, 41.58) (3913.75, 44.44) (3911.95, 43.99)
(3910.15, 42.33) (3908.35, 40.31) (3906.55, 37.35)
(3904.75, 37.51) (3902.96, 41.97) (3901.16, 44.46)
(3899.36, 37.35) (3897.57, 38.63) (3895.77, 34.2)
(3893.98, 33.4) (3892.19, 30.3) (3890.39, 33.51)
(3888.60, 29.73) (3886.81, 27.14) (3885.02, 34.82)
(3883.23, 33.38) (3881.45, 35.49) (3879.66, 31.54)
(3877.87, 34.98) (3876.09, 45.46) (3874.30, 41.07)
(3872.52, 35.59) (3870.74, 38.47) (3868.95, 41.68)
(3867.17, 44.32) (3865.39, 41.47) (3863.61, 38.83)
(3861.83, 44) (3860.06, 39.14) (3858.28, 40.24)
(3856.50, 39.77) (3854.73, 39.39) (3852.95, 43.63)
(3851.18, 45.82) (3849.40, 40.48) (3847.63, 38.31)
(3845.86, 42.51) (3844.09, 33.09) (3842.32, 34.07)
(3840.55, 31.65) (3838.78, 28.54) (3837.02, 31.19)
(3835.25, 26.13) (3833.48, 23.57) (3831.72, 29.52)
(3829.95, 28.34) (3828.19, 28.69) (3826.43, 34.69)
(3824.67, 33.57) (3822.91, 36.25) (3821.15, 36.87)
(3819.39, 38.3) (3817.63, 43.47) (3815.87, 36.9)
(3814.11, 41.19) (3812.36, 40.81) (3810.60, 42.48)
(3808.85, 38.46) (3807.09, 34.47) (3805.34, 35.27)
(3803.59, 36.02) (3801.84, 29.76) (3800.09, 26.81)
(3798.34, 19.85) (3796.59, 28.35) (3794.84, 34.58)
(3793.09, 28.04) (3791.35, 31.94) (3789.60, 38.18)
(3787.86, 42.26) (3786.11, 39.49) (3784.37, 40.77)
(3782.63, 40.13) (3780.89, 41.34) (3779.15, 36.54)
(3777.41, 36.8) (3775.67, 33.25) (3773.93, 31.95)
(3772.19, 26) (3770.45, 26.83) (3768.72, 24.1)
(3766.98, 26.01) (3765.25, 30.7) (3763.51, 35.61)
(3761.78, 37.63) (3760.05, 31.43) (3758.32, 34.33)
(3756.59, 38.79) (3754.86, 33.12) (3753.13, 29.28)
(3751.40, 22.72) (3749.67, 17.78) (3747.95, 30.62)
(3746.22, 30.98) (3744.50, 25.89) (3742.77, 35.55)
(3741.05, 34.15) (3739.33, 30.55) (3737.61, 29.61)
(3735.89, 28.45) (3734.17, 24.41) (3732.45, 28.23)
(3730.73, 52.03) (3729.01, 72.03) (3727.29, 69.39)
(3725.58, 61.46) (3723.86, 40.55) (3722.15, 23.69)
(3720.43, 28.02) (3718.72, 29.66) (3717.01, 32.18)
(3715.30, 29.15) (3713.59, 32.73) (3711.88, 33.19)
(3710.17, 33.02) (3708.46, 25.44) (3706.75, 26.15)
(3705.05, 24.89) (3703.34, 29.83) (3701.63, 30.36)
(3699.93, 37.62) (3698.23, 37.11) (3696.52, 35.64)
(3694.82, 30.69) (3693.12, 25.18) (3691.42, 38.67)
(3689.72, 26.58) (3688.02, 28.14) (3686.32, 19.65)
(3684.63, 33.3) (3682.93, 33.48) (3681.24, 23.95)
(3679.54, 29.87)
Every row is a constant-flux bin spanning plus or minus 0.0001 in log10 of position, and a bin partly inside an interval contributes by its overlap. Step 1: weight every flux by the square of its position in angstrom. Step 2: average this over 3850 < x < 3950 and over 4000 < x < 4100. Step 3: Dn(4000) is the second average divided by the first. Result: 1.31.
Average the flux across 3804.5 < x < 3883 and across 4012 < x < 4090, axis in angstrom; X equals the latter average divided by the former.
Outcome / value 1.28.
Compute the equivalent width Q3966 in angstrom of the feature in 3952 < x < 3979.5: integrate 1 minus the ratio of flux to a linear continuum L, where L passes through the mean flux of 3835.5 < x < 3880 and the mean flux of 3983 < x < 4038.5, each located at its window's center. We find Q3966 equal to 6.8 angstrom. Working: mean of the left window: 38.5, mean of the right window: 47.4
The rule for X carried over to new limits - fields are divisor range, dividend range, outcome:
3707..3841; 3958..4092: 1.31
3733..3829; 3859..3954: 1.15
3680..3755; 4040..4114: 1.35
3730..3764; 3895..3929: 1.29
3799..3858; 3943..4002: 1.12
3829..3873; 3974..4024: 1.24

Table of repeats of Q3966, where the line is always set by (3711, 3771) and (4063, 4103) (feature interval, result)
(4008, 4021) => -2.5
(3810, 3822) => -1.3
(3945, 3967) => 0.7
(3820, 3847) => 3.4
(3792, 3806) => 2.3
